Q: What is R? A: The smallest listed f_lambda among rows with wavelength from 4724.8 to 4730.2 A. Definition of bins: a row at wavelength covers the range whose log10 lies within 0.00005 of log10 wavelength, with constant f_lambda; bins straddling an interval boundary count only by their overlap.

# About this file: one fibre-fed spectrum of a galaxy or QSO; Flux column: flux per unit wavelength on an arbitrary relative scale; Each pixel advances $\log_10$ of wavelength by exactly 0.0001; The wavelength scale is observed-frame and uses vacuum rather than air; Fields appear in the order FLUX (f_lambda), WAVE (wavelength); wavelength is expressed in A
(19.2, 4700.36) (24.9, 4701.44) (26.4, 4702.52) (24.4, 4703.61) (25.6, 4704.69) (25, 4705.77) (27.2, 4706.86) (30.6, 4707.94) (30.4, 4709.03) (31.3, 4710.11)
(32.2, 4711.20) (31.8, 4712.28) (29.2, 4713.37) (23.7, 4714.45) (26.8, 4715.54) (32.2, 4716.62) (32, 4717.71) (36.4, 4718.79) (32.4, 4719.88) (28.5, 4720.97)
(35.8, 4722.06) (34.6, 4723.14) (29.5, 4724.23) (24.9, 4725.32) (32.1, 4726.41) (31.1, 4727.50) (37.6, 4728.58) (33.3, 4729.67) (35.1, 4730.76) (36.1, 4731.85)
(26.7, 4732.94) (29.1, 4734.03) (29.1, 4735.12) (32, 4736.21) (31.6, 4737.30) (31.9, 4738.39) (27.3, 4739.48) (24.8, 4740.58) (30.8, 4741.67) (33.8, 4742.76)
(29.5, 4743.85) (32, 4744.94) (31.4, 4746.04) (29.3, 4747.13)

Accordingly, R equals 24.9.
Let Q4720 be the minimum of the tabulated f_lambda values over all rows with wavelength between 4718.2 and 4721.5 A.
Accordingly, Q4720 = 28.5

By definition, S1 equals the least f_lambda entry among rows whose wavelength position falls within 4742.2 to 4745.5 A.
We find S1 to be 29.5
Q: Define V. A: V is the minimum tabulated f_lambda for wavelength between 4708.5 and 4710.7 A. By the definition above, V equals 30.4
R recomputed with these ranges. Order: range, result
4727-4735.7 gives 26.7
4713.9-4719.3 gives 23.7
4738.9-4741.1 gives 24.8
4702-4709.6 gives 24.4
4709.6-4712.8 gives 31.3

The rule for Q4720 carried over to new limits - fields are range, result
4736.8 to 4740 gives 27.3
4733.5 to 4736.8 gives 29.1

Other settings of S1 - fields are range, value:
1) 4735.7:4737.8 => 31.6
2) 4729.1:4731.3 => 33.3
